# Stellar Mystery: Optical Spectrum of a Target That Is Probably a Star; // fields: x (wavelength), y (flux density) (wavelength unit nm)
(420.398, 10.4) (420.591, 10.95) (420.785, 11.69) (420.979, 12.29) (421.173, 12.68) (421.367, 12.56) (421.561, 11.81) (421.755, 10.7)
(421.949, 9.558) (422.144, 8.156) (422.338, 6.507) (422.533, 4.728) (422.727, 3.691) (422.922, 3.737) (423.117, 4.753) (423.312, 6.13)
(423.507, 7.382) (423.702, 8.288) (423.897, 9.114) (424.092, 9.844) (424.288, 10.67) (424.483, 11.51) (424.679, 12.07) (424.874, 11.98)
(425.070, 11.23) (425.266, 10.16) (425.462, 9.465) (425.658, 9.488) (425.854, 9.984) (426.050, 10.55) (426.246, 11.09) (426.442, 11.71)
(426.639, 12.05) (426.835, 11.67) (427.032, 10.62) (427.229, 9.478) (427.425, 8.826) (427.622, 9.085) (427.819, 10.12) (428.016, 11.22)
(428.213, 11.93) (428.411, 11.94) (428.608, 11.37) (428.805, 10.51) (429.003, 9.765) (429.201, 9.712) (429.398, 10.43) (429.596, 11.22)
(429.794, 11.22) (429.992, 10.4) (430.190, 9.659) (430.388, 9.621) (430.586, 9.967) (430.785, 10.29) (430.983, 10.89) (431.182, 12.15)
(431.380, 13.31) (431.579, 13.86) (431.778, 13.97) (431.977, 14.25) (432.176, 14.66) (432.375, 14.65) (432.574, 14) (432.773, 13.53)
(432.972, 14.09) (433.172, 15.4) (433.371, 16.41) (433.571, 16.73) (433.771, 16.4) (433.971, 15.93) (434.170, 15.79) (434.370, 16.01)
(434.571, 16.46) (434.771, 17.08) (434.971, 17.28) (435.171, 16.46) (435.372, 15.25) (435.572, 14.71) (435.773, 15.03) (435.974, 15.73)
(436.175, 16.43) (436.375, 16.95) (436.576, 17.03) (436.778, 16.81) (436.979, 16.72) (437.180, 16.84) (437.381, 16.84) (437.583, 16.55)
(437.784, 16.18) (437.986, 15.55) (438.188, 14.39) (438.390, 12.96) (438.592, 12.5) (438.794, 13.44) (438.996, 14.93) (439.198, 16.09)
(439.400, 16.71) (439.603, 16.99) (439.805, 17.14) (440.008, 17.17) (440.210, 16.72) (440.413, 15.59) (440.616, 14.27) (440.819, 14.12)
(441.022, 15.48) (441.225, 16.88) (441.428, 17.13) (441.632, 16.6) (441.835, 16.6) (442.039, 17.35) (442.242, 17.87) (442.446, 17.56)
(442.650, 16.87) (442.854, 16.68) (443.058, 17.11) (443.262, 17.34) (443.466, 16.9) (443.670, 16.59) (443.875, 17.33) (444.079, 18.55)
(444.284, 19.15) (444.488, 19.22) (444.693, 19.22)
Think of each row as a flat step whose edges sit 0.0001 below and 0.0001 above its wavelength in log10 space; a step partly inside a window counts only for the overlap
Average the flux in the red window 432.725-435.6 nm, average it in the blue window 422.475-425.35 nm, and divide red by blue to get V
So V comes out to 1.89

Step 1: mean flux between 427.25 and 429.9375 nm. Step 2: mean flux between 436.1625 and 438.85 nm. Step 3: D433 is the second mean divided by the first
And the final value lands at 1.5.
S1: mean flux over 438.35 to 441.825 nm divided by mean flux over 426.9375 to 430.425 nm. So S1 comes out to 1.50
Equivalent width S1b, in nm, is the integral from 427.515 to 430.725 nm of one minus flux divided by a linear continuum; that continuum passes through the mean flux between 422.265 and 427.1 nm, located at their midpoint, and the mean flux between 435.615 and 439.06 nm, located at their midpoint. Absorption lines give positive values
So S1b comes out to 0.25 nm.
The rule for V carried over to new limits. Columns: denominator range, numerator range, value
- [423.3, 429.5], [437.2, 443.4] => 1.55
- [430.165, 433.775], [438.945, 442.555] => 1.23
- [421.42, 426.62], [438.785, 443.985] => 1.81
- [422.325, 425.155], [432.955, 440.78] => 1.95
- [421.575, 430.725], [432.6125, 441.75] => 1.64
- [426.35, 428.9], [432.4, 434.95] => 1.45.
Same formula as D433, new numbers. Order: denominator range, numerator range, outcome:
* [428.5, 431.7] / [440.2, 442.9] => 1.50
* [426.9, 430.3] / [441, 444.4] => 1.65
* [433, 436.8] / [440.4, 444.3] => 1.04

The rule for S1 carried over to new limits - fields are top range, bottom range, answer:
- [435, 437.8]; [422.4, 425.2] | 1.98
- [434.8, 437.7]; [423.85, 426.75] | 1.52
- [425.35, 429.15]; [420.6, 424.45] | 1.21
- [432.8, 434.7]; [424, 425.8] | 1.48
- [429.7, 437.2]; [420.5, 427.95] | 1.50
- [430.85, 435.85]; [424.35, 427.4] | 1.38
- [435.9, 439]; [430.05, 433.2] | 1.23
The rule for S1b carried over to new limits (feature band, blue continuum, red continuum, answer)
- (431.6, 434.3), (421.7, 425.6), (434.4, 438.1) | -0.15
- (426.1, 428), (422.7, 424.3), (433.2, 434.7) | -0.09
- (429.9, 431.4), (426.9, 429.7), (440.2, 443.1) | 0.11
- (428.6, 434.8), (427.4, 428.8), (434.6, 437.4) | 0.14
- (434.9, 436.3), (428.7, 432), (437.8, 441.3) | -0.23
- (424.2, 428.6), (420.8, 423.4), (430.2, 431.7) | -0.44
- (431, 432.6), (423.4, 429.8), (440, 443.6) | -0.15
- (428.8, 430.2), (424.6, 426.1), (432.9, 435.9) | 0.28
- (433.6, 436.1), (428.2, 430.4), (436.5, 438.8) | -0.39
